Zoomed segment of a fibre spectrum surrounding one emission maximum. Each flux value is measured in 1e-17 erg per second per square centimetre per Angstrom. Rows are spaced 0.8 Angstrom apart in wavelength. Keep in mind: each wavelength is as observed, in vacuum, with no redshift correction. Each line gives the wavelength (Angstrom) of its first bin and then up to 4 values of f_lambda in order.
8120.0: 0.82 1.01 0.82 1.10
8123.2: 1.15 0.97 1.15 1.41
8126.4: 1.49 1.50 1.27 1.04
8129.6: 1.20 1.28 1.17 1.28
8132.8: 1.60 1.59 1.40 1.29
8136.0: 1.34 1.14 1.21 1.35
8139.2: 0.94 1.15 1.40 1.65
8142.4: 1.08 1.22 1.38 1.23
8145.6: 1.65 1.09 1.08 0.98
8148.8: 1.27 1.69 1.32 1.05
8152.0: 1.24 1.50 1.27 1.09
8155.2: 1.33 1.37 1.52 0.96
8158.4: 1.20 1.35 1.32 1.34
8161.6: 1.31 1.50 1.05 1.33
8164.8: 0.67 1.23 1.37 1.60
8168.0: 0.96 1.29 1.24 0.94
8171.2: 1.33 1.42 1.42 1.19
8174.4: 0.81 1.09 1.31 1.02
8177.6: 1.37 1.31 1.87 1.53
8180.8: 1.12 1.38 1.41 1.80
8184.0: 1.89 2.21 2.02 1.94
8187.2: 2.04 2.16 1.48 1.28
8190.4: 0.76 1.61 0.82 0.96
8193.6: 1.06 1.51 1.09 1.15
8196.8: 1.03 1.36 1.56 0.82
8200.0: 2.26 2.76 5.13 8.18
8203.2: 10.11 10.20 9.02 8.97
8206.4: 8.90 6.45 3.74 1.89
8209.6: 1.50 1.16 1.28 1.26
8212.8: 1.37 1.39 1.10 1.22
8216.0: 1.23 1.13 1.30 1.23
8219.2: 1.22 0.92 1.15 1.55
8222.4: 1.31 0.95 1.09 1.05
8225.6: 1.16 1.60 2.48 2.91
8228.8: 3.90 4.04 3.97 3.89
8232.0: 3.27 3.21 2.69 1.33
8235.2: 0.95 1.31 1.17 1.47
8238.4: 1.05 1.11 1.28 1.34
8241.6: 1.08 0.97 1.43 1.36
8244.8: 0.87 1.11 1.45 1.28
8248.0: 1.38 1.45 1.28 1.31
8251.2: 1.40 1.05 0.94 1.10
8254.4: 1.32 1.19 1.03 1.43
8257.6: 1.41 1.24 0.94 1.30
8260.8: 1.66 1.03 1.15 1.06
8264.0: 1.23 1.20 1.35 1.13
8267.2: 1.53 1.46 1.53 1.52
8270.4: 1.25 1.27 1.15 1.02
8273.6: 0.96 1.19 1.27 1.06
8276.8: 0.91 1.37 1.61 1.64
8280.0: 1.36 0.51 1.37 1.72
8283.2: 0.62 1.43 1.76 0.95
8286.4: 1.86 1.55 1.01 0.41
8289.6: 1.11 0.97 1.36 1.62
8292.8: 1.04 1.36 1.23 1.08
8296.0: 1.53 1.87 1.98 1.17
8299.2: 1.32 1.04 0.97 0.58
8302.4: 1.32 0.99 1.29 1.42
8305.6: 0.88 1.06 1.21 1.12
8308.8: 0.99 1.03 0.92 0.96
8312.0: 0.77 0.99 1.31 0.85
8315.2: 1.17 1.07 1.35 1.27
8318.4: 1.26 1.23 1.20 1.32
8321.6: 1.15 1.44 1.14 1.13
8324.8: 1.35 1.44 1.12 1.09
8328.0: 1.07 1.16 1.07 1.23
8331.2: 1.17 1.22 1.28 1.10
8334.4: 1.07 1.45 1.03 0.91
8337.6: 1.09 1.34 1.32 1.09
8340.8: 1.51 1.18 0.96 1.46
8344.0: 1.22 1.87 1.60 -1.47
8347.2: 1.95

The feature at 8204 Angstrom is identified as H-alpha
